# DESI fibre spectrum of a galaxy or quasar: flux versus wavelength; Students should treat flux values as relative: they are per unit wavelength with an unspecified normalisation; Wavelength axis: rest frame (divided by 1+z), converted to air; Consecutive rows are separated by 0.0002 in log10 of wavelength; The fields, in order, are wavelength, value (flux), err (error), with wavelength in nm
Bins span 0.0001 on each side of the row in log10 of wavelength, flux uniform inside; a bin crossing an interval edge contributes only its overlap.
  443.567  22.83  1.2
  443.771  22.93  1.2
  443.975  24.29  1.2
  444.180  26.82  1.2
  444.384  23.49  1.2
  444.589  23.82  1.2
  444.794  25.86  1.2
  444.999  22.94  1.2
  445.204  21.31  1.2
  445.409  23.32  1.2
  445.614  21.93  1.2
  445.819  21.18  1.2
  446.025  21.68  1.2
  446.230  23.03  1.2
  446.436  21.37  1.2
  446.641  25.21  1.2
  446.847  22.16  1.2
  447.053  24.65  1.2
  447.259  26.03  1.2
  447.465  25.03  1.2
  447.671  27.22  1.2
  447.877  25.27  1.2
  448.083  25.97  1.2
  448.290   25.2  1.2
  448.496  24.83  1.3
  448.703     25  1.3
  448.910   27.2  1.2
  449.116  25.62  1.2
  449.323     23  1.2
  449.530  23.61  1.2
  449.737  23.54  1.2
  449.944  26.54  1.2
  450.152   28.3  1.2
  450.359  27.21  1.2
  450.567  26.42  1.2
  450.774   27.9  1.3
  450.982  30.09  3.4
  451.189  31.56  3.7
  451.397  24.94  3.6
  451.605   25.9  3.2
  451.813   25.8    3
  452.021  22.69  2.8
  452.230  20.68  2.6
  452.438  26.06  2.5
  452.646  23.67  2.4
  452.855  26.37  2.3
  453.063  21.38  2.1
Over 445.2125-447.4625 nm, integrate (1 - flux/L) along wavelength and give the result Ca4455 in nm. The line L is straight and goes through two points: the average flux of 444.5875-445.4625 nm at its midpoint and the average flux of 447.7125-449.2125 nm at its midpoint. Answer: 0.112 nm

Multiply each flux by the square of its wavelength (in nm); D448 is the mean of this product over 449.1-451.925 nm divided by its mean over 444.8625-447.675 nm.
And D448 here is 1.16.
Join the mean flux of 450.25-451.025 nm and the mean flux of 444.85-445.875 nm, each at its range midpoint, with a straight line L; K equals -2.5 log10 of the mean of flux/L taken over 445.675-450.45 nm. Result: 0.017 mag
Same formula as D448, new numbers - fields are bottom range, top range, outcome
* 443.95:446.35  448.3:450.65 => 1.12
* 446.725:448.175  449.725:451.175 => 1.11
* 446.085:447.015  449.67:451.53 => 1.21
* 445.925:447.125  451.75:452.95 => 1.08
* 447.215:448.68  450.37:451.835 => 1.09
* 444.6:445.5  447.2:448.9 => 1.11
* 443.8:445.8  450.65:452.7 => 1.13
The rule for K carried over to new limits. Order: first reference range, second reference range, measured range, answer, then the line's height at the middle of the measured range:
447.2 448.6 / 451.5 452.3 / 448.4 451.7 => -0.07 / 24.7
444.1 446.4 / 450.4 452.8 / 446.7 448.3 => -0.05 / 24.1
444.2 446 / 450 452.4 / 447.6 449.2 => -0.04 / 24.9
